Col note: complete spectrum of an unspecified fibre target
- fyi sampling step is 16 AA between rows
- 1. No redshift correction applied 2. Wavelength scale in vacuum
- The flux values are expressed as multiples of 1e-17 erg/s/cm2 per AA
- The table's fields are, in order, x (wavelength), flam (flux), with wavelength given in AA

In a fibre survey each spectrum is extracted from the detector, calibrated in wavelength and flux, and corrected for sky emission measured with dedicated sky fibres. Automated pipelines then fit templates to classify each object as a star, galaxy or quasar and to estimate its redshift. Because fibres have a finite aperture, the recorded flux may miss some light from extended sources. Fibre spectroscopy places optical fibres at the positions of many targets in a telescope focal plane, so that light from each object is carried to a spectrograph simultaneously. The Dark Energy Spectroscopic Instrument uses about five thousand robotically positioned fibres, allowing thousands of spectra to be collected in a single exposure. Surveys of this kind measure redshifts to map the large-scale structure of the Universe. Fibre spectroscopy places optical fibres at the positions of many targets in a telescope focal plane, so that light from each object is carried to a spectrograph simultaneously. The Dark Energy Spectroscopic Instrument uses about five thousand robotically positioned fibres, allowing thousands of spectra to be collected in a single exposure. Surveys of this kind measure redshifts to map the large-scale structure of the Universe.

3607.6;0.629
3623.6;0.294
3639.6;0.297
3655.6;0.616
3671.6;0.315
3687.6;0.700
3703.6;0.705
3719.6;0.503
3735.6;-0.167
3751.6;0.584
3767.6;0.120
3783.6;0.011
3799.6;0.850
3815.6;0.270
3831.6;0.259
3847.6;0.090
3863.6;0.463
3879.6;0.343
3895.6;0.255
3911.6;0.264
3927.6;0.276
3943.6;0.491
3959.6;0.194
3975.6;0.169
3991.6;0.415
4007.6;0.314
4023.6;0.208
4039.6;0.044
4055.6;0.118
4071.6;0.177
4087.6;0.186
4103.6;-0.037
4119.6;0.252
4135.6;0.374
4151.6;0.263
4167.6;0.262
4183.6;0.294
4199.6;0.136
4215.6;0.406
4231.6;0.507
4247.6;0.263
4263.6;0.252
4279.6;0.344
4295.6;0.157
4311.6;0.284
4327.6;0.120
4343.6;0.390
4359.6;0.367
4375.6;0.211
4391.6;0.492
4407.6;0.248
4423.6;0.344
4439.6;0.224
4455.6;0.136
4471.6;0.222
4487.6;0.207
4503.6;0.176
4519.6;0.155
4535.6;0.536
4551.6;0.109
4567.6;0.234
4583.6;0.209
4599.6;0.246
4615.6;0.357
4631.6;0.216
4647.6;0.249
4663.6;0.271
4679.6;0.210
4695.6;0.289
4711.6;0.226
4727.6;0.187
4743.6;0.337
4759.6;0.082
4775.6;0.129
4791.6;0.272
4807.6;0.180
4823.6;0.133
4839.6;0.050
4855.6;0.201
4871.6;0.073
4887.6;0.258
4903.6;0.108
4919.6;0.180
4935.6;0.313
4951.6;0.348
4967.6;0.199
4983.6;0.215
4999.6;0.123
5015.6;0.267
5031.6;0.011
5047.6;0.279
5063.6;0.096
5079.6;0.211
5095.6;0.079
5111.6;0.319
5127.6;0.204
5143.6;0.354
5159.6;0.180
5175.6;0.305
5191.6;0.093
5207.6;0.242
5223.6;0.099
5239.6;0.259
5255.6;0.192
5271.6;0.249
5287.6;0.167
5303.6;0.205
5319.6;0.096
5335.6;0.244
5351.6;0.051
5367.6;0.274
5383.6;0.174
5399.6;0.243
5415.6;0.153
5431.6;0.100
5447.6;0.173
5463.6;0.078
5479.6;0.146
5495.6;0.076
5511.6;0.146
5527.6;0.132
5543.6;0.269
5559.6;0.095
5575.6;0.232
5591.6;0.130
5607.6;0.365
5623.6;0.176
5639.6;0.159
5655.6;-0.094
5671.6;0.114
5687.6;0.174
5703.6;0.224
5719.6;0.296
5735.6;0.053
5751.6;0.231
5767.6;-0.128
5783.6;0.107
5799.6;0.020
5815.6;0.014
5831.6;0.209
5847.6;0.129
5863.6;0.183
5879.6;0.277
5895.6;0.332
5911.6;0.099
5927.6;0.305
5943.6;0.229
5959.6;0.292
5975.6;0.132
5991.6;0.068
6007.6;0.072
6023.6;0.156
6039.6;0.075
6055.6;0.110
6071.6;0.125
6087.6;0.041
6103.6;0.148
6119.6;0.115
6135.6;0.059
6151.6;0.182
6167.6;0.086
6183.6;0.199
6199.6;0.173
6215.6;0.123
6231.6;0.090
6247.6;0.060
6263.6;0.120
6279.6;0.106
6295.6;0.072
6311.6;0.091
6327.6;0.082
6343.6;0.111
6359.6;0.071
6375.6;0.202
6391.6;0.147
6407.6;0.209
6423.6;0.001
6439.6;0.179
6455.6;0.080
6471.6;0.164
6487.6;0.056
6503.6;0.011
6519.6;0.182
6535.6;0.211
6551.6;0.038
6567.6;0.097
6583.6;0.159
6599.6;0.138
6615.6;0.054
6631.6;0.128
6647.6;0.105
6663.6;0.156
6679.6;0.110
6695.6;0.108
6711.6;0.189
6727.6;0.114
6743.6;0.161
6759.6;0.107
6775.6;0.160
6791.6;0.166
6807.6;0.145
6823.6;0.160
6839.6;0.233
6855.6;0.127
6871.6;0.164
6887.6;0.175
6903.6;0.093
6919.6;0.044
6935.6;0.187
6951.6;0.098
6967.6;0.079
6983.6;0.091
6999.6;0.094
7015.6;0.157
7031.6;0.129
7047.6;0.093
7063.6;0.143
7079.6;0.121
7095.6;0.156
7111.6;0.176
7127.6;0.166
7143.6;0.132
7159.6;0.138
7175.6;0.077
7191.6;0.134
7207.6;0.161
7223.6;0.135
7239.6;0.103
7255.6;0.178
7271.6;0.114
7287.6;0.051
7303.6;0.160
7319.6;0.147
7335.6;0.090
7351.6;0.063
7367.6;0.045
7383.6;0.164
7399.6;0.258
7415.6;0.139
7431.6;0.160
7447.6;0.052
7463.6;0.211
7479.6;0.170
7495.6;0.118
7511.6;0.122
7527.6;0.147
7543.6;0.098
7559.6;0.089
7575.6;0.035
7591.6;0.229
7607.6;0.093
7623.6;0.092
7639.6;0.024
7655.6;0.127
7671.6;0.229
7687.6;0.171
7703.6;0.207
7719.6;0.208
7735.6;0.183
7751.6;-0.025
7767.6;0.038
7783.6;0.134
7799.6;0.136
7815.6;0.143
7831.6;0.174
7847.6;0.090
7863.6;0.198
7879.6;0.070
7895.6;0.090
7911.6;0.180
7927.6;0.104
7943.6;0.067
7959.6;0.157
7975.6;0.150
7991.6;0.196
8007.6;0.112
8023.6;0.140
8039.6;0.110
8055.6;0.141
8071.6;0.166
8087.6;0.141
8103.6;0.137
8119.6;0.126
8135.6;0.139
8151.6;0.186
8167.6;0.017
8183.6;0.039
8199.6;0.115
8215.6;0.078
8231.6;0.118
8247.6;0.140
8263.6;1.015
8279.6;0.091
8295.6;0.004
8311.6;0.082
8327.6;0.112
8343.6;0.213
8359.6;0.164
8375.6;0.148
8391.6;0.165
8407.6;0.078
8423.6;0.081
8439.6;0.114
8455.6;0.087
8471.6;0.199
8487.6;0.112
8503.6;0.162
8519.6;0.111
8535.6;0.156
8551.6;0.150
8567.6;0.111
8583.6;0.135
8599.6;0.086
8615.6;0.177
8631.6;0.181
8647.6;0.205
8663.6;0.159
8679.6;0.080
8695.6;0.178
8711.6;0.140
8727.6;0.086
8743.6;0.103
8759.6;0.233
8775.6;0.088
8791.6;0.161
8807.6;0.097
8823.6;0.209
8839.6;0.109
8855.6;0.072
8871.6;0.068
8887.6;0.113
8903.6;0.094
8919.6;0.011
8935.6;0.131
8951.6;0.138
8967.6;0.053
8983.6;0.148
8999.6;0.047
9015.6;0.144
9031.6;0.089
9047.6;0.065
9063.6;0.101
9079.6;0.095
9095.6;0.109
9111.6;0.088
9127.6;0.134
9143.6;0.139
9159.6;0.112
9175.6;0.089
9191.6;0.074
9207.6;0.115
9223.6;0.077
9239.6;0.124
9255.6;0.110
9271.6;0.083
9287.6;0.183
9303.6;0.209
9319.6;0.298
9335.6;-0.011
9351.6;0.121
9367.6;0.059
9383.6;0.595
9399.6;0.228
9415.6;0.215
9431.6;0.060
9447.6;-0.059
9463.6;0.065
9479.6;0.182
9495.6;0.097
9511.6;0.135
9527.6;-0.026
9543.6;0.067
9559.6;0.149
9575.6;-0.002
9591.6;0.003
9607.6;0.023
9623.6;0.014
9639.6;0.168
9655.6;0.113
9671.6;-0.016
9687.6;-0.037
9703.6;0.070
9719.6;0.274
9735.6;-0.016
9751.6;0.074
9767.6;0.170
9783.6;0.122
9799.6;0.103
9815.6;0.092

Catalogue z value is 1.22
